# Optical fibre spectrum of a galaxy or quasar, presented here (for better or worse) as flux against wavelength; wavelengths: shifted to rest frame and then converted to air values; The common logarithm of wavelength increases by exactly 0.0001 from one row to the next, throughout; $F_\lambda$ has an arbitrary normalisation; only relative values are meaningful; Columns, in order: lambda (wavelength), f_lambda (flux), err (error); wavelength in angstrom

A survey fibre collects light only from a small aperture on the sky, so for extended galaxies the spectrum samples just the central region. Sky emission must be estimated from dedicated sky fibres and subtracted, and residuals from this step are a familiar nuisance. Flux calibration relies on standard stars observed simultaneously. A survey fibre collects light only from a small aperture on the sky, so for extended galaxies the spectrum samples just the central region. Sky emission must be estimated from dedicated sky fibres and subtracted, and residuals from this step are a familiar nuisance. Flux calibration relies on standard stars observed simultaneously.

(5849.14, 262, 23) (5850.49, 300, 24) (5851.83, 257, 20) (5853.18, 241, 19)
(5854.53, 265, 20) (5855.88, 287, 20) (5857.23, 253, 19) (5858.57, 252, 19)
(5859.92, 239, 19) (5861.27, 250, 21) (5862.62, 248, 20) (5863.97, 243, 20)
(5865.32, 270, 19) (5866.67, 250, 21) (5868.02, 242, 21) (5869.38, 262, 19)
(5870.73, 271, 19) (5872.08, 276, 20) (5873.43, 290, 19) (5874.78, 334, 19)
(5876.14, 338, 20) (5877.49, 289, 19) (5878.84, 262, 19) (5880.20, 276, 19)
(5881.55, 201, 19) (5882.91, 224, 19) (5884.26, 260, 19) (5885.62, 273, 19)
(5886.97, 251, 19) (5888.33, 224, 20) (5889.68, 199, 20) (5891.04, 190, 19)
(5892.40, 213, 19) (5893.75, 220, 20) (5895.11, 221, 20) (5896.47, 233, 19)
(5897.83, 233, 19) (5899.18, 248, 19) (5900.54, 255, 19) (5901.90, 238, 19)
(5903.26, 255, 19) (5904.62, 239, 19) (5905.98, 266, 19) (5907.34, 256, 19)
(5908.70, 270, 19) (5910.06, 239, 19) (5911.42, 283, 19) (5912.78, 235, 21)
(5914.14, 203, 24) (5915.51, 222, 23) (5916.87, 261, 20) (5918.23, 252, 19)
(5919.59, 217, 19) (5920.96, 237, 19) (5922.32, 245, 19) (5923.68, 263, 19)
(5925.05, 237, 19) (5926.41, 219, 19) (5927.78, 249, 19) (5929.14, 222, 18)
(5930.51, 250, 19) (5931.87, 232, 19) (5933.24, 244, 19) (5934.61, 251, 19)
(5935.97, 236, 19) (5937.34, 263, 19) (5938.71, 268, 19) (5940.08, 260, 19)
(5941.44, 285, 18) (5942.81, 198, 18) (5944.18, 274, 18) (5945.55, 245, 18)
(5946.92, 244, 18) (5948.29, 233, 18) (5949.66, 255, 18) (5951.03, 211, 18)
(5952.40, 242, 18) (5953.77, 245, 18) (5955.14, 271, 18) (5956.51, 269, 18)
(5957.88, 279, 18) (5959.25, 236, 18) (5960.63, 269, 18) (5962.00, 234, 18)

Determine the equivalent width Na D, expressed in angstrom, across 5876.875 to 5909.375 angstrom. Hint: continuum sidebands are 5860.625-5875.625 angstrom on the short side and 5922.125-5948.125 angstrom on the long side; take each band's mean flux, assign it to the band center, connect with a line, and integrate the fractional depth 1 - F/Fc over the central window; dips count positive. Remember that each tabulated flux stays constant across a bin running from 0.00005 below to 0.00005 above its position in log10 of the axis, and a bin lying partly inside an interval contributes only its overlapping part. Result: 2.3 angstrom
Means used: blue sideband 268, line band 241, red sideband 246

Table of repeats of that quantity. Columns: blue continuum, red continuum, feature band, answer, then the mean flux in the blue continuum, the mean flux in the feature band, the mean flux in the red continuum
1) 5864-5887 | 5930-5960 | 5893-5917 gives 1.64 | 269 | 243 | 250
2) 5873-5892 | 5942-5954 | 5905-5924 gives 0.16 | 257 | 246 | 239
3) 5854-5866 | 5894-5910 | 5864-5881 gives -1.67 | 256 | 278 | 246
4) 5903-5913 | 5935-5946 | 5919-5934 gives 1.00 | 256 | 238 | 254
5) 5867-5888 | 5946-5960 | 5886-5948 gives 4.04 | 269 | 241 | 248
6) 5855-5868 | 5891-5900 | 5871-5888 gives -2.31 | 254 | 272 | 225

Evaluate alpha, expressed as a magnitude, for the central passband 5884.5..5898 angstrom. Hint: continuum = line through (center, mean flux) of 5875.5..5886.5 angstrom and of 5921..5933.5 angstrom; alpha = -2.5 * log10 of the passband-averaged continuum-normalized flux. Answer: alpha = 0.15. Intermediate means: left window 265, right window 240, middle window 226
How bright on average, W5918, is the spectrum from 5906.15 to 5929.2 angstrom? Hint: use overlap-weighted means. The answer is 243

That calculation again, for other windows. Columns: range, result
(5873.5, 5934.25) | 245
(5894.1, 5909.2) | 246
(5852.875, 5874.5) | 260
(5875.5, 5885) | 264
